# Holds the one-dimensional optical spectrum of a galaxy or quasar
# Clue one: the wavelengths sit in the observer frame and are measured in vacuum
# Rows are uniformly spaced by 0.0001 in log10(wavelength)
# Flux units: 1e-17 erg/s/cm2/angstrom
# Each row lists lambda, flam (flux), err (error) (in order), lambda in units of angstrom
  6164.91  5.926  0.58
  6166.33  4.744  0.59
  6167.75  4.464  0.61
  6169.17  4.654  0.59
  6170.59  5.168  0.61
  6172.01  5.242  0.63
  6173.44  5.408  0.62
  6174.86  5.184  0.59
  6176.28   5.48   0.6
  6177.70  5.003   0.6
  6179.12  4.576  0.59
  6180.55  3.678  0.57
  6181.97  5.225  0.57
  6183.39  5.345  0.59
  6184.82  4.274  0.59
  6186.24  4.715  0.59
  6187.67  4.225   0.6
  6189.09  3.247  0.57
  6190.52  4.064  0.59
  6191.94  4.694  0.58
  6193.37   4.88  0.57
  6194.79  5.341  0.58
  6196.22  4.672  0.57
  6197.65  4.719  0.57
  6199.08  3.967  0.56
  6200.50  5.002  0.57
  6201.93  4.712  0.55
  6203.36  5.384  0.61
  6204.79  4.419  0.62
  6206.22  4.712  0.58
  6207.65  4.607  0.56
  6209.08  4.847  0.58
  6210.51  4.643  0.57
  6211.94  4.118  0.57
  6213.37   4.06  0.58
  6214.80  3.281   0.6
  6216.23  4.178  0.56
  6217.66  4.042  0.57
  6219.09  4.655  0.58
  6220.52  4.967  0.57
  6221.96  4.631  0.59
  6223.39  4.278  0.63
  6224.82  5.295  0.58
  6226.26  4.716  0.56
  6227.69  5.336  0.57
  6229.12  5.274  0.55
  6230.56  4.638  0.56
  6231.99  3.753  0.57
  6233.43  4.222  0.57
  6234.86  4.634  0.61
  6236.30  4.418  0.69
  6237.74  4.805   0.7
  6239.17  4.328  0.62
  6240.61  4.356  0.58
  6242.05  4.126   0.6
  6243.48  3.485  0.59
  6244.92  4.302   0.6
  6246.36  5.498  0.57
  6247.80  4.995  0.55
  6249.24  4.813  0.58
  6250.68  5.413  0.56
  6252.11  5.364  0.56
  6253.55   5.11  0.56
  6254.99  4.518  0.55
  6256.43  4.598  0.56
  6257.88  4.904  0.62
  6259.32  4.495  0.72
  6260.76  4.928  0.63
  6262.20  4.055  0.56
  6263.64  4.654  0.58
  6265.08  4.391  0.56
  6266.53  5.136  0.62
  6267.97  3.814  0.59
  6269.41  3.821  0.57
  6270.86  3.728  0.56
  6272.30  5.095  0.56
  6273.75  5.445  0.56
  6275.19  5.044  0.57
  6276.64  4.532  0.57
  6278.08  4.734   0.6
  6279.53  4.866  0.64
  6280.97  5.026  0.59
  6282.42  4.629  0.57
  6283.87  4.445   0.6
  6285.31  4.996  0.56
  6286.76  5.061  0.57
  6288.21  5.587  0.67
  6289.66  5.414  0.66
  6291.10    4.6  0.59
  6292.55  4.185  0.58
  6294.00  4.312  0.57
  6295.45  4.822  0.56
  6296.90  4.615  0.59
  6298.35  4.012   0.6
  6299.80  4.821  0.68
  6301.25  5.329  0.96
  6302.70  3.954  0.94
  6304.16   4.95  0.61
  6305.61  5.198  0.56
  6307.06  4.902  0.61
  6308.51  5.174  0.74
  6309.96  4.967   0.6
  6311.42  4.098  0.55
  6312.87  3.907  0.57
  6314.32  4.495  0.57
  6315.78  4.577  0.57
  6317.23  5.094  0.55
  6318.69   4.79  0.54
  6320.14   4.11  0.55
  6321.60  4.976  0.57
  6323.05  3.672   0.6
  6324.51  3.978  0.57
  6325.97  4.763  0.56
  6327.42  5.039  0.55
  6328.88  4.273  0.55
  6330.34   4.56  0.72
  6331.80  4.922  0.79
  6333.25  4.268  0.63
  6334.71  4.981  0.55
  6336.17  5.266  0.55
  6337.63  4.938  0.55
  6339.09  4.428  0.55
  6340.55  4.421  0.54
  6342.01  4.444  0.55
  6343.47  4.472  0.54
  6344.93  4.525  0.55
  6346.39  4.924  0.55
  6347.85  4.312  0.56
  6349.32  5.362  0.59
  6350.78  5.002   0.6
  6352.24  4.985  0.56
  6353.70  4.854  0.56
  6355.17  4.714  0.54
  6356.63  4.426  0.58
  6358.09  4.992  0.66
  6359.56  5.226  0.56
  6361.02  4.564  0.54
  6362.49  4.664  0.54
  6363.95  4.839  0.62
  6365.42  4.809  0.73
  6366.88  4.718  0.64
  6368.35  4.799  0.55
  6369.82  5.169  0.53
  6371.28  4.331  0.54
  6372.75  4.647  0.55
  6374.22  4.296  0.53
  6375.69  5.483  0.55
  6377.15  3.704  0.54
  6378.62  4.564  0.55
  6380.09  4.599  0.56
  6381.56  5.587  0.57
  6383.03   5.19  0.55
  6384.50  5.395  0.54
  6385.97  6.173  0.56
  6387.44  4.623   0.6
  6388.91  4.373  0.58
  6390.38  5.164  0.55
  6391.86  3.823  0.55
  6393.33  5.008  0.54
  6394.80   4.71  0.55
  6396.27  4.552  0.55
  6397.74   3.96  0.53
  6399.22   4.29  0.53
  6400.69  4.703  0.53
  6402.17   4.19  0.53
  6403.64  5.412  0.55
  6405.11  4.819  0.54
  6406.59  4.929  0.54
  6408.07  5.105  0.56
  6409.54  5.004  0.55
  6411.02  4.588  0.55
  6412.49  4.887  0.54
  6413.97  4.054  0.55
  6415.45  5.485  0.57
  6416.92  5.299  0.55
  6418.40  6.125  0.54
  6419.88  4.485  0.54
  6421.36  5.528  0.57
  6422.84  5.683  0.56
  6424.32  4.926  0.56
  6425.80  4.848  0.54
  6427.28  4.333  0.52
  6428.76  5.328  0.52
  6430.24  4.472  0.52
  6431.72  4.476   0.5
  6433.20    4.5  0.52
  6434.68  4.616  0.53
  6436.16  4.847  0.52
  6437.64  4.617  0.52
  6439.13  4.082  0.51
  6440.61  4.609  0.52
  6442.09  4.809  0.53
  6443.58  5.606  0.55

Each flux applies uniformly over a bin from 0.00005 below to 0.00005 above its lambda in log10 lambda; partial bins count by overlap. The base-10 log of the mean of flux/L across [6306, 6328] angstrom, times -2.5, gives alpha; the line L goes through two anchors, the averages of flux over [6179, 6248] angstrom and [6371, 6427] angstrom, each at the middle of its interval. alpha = 0.03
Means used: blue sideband 4.53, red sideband 4.86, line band 4.58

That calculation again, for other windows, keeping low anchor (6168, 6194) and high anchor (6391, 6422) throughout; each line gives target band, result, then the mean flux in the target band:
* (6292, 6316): 0.04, 4.61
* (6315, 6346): 0.04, 4.6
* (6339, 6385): 0.01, 4.77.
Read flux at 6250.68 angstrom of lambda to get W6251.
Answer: 5.413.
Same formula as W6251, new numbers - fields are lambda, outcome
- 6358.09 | 4.992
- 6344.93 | 4.525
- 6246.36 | 5.498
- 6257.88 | 4.904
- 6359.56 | 5.226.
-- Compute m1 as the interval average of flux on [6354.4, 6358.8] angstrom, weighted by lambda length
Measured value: 4.71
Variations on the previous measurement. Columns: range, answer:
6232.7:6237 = 4.42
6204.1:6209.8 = 4.65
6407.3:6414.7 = 4.73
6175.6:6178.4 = 5.24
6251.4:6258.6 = 4.89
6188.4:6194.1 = 4.23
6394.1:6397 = 4.63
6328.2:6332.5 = 4.58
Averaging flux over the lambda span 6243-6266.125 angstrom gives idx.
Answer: 4.74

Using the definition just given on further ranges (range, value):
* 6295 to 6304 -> 4.6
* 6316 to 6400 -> 4.71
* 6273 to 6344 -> 4.7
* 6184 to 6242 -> 4.52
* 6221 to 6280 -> 4.65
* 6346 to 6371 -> 4.83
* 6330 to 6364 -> 4.75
